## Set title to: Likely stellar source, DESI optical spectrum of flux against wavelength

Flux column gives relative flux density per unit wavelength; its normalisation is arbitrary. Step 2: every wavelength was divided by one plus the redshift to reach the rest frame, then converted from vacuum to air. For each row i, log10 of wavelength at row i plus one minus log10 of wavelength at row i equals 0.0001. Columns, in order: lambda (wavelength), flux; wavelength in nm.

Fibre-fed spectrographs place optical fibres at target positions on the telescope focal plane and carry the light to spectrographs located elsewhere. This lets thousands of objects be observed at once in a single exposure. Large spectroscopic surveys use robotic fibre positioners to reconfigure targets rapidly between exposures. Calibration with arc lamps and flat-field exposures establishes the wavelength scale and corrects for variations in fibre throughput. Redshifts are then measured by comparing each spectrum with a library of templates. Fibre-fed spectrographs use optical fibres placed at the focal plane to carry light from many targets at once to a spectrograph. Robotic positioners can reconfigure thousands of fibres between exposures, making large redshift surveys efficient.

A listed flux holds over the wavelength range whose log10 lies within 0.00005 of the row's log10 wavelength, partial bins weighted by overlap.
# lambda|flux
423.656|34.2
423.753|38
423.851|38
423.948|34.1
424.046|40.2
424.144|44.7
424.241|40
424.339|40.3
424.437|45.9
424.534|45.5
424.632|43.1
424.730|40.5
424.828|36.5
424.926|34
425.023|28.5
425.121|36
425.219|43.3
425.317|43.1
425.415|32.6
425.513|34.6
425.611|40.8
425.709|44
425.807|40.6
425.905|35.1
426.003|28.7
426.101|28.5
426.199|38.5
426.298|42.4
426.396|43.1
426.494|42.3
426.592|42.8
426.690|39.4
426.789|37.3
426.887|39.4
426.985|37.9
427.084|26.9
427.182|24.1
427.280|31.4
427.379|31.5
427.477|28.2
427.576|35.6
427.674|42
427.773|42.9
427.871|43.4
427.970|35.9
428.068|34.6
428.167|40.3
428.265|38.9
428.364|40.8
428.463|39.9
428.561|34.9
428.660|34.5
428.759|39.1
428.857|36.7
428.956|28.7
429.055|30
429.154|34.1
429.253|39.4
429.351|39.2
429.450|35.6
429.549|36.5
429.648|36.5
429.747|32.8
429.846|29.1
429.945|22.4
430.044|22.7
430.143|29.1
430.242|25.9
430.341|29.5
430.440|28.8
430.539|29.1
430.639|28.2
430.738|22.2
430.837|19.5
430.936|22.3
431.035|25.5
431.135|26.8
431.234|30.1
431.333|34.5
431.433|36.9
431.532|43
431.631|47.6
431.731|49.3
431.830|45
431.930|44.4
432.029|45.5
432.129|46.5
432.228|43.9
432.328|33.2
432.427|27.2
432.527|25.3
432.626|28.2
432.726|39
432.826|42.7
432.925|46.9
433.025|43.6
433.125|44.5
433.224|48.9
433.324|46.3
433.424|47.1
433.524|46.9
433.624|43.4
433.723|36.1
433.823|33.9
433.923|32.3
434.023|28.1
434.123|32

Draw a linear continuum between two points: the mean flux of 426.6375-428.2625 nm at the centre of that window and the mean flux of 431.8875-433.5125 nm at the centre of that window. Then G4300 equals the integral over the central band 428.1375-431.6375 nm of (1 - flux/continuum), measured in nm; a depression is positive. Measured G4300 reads 0.53 nm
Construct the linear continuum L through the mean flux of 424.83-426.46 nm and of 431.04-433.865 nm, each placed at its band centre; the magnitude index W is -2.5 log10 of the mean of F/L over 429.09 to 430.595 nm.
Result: 0.23 mag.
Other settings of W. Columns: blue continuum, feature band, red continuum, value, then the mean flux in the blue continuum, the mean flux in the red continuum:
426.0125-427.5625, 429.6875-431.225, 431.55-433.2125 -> 0.42 mag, 35.4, 41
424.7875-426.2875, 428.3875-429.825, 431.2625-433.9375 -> 0.09 mag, 36.5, 40.9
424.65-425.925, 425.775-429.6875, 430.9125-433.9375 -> 0.05 mag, 37.9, 39.2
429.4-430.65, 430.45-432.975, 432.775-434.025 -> 0.03 mag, 29.7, 42.1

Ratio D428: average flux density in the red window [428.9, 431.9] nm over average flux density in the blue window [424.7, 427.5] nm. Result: 0.88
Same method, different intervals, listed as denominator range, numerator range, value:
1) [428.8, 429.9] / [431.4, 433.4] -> 1.21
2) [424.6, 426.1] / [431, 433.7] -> 1.08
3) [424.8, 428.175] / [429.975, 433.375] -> 0.96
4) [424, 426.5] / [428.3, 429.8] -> 0.92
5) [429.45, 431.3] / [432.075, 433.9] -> 1.44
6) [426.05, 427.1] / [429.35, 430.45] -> 0.79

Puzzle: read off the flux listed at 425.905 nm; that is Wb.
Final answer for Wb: 35.1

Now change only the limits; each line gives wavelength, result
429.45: 35.6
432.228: 43.9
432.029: 45.5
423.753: 38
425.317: 43.1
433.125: 44.5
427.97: 35.9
